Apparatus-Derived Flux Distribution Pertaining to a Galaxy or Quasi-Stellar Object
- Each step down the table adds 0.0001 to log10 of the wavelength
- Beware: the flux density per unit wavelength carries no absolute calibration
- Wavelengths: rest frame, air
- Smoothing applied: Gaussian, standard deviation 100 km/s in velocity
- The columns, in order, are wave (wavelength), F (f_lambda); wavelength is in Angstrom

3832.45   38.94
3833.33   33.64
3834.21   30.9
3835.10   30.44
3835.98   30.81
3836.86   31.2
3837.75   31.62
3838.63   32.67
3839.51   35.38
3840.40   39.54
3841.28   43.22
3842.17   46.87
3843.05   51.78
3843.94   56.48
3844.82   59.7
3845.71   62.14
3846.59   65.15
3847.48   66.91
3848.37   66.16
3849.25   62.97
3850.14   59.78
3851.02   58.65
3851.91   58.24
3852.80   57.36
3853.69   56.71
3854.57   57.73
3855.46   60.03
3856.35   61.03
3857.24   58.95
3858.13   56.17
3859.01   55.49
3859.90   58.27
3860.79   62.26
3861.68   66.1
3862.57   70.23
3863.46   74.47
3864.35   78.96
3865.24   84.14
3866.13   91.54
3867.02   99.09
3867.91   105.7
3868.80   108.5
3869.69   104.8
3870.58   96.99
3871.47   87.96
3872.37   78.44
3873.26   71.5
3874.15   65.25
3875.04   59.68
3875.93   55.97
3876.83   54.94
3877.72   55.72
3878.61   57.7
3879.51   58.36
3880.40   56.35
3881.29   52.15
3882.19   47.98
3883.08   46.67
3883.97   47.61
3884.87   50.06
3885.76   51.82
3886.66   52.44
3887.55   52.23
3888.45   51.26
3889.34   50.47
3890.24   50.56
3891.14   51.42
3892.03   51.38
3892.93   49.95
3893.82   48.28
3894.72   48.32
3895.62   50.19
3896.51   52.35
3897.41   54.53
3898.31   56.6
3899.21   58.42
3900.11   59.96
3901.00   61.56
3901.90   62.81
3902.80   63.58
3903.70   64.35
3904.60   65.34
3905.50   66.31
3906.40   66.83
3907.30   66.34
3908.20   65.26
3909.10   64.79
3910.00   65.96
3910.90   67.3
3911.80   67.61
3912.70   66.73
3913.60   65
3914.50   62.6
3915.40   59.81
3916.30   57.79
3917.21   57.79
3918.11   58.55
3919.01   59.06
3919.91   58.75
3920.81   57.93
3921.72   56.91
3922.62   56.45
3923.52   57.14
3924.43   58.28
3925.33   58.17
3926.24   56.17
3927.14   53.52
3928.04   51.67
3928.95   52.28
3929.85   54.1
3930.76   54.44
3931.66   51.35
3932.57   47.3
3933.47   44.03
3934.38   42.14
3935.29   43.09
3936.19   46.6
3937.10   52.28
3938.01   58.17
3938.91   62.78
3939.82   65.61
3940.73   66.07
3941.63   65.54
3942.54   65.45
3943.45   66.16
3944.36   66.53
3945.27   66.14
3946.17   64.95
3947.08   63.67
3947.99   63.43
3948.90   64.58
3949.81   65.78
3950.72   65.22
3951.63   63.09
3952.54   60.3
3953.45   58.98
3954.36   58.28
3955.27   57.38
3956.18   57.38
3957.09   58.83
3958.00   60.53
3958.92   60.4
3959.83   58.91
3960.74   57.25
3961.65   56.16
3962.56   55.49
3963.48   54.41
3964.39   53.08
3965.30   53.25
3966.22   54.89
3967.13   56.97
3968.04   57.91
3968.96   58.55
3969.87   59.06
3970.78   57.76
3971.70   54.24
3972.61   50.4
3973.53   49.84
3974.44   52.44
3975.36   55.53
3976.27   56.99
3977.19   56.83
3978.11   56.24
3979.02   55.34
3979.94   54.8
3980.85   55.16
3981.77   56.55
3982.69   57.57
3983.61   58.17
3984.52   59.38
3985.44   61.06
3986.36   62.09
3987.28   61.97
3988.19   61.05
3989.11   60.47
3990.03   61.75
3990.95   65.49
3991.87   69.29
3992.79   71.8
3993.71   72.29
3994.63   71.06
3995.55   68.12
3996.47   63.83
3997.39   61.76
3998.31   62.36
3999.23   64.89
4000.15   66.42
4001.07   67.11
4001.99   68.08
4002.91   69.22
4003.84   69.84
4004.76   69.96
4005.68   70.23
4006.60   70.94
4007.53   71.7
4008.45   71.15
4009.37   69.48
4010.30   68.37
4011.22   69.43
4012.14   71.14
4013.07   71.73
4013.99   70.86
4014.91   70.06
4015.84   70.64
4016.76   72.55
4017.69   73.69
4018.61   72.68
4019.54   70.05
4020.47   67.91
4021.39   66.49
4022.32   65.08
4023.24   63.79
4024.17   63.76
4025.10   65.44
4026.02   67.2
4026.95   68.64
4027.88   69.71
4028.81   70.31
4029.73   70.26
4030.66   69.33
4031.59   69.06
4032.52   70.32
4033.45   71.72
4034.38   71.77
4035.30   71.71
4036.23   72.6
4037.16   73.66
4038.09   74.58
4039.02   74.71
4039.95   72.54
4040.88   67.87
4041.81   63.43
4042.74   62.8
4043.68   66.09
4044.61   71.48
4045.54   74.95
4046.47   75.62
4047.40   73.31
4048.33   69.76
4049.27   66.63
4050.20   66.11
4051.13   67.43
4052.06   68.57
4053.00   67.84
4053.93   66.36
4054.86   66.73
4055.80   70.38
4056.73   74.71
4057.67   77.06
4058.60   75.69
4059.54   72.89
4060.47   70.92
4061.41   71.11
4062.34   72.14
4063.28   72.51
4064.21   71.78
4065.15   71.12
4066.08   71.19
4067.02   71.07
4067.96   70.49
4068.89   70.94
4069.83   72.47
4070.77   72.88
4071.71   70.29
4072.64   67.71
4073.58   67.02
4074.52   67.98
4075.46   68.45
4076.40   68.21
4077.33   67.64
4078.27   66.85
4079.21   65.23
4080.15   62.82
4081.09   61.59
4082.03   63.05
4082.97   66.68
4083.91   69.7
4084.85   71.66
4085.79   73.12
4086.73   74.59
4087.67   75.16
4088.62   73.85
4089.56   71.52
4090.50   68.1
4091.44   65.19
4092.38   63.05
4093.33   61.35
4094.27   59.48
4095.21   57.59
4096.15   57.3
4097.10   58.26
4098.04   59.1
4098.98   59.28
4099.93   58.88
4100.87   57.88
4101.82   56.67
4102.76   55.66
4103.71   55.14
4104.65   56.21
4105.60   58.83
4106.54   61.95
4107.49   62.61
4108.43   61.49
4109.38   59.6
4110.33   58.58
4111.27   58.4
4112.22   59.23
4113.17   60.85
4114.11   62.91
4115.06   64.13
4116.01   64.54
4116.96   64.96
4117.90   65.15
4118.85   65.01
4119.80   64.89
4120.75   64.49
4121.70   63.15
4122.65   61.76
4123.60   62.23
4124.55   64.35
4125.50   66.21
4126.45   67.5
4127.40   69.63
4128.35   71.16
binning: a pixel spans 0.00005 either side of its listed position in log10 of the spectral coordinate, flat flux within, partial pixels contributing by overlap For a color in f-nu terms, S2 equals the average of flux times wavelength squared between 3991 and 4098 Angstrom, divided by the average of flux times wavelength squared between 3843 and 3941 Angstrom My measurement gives 1.22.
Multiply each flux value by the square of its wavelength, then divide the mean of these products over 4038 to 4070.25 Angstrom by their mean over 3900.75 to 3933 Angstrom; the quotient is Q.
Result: 1.26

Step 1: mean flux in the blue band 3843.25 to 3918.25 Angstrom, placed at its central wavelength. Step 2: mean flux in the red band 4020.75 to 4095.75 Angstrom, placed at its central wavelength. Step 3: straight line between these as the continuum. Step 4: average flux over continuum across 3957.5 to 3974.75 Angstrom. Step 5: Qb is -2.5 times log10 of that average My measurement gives 0.180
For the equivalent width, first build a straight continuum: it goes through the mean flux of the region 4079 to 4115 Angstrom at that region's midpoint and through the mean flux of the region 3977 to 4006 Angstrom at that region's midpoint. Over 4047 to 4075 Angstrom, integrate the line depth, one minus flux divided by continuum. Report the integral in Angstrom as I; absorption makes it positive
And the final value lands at -3.4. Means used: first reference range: 63.5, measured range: 70.5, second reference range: 62.7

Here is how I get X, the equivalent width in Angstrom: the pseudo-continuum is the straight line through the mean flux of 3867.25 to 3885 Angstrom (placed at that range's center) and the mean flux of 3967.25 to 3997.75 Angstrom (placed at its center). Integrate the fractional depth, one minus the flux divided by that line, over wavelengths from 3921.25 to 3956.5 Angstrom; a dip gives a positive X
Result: 3.02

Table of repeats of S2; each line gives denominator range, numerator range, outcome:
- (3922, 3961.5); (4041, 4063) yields 1.27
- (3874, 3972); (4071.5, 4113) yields 1.20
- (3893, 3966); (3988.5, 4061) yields 1.24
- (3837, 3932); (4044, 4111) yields 1.22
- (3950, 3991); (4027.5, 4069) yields 1.27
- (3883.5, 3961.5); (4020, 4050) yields 1.26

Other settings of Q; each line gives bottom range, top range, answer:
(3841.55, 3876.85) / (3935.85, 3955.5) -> 0.94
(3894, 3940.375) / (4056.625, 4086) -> 1.30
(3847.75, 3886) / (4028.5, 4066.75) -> 1.16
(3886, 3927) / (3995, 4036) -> 1.24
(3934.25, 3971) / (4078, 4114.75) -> 1.14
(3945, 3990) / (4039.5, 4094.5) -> 1.25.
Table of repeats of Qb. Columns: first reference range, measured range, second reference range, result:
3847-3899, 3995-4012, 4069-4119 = -0.07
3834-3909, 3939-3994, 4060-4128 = 0.04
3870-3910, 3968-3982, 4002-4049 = 0.19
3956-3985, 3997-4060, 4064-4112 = -0.15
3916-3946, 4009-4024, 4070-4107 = -0.14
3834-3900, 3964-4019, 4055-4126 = -0.01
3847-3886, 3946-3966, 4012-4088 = 0.15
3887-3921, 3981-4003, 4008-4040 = 0.05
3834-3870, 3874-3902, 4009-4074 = 0.17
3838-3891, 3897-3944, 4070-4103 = 0.07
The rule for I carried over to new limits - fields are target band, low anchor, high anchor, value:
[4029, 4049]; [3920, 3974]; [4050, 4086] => -1.3 Angstrom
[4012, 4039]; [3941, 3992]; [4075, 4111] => -3.9 Angstrom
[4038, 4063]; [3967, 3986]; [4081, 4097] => -2.9 Angstrom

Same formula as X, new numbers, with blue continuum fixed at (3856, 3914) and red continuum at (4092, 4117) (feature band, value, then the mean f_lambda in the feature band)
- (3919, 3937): 2.9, 52.8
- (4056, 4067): -2.2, 72.7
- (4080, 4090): -1.6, 69.6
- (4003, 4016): -1.9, 70.3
